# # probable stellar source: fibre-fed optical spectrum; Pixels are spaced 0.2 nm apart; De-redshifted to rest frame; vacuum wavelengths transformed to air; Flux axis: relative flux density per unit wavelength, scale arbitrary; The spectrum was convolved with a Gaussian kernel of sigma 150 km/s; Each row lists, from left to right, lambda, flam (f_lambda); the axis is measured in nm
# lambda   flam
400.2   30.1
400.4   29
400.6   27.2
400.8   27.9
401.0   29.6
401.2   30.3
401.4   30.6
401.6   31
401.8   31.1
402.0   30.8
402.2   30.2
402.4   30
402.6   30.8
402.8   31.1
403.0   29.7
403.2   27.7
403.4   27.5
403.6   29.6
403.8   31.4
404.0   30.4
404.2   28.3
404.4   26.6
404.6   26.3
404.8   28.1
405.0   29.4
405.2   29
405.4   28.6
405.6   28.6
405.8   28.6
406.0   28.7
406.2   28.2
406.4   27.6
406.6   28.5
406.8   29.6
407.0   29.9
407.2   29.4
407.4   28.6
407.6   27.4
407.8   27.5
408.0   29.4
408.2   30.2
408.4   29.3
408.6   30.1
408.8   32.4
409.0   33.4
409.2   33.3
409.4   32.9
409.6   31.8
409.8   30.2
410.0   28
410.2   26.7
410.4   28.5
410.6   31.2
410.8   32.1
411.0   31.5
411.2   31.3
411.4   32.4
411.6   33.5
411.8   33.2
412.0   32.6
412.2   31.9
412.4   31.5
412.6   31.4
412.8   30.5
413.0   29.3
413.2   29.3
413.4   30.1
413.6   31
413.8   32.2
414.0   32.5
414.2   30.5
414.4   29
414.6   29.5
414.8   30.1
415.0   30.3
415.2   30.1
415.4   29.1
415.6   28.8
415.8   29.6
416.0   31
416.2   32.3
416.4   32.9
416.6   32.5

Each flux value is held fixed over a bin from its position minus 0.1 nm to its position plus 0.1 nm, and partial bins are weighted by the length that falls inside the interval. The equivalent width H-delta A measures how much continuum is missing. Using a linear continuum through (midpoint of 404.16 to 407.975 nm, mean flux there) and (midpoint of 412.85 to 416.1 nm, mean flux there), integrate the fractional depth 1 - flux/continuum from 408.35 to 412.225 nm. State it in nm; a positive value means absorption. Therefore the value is -0.27 nm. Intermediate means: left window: 28.4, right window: 30.2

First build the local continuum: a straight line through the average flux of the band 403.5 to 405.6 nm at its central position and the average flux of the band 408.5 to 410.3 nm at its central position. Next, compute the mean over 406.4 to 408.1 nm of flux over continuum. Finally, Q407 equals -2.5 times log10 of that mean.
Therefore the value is 0.05 mag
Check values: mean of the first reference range 28.8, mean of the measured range 28.7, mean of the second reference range 31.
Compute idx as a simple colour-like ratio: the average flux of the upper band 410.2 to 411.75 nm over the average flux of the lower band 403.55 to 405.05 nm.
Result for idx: 1.09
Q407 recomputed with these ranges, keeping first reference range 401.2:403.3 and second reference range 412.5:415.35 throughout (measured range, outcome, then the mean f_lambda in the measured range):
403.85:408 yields 0.07 mag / 28.5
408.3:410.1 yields -0.03 mag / 31.3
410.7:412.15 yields -0.07 mag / 32.4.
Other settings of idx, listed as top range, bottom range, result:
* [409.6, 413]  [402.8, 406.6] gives 1.08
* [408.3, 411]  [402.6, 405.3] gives 1.06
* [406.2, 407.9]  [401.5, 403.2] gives 0.94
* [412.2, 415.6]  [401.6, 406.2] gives 1.04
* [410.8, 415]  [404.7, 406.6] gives 1.09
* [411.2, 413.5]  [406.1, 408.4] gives 1.09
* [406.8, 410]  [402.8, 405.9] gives 1.05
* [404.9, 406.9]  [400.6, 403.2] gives 0.95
